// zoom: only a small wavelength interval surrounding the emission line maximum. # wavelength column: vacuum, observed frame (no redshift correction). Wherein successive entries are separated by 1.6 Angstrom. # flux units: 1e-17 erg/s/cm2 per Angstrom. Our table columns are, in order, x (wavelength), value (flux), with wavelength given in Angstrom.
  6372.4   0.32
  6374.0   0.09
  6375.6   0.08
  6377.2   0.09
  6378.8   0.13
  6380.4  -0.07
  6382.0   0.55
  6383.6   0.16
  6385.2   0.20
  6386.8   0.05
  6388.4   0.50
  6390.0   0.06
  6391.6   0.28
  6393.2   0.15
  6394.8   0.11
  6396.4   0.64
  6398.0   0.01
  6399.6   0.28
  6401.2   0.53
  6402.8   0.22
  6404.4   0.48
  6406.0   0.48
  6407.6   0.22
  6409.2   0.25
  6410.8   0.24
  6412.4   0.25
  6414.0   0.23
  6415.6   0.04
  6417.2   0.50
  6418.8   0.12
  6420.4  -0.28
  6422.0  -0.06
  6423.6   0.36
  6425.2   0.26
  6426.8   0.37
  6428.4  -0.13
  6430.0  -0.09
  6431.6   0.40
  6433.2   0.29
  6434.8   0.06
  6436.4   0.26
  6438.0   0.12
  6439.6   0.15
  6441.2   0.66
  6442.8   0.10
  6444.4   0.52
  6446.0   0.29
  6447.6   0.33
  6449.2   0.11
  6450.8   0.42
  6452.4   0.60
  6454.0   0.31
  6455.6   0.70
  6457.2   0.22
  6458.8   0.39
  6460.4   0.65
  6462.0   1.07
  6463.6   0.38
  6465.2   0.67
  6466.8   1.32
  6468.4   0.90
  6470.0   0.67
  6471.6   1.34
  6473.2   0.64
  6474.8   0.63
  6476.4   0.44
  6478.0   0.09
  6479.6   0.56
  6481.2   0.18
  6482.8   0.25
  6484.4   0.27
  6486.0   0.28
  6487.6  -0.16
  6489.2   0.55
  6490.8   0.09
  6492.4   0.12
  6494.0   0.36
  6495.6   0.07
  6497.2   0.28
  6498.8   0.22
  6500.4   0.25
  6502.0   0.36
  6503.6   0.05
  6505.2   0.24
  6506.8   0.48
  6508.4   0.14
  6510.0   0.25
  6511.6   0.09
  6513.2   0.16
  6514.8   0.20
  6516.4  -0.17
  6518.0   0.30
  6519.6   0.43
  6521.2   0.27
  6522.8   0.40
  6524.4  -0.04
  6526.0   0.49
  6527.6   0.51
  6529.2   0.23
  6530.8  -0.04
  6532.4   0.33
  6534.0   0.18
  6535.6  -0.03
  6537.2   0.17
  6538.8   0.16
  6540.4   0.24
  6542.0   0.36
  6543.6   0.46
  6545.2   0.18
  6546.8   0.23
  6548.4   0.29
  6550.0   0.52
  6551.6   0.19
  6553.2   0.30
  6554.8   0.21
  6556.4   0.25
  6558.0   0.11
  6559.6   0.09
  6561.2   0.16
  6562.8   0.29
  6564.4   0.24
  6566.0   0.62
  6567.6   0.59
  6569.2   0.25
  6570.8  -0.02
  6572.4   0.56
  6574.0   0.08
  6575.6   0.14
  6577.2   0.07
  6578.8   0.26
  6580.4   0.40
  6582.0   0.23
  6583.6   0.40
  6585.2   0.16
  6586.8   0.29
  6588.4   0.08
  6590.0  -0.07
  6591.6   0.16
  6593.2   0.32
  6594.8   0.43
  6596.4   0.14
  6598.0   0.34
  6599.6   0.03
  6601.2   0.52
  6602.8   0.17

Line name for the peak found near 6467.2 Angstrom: [O II]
